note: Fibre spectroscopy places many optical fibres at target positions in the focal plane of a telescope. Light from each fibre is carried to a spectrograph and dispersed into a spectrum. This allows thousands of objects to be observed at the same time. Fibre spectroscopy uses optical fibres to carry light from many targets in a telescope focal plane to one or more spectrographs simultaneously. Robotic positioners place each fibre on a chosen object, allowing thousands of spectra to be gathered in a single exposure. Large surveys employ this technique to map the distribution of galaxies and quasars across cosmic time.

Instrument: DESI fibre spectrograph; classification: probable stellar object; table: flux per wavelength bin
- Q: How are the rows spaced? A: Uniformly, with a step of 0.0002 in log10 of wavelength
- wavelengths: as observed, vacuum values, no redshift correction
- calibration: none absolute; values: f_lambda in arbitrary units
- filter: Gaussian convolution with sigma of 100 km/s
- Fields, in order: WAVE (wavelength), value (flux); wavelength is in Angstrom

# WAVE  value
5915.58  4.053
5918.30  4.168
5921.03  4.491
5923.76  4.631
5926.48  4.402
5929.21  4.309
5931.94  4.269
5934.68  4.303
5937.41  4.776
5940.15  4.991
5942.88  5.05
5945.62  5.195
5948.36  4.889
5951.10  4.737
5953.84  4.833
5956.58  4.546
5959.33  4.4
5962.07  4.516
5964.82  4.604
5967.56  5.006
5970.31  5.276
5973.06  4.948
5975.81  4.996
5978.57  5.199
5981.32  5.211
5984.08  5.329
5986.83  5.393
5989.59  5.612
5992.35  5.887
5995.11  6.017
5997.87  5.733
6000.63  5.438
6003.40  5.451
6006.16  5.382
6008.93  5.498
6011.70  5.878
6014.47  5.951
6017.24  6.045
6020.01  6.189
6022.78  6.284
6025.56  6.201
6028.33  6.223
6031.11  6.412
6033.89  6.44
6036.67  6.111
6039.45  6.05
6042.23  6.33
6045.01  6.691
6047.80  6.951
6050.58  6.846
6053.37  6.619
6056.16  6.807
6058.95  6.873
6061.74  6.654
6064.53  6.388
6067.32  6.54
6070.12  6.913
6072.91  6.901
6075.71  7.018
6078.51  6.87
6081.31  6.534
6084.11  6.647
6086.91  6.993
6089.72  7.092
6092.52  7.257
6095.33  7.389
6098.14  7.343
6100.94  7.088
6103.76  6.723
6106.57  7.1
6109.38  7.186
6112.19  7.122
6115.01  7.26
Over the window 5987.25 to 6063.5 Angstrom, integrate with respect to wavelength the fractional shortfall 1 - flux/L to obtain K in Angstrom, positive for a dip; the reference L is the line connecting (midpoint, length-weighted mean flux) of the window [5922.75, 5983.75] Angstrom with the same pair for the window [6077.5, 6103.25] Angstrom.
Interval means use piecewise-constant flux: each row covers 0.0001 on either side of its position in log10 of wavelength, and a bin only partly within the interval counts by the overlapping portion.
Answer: -2.6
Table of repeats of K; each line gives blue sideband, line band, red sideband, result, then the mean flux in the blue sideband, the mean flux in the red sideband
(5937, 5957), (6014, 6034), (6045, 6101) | -0.4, 4.9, 6.88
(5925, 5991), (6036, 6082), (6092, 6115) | -1.5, 4.87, 7.15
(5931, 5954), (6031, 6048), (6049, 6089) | -0.2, 4.79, 6.76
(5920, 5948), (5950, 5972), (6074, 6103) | 1.4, 4.65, 7.01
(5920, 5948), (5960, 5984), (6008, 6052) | 1.5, 4.65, 6.26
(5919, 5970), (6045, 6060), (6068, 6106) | -0.9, 4.67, 6.98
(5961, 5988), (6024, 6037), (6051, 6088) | -0.5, 5.05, 6.75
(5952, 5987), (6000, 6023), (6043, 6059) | 0.4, 4.93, 6.77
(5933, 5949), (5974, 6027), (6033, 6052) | 1.4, 4.85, 6.49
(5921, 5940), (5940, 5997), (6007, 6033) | 0.8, 4.49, 6.07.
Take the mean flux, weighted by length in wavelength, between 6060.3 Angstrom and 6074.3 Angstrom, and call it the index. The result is 6.68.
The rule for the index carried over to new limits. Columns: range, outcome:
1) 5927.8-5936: 4.29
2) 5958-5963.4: 4.46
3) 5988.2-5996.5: 5.84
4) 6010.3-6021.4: 6.02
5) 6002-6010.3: 5.44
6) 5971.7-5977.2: 4.97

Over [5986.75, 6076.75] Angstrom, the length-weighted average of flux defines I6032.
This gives 6.25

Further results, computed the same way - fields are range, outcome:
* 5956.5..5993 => 5.07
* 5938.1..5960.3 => 4.83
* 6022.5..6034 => 6.3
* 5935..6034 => 5.38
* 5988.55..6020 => 5.74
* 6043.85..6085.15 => 6.75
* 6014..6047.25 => 6.27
